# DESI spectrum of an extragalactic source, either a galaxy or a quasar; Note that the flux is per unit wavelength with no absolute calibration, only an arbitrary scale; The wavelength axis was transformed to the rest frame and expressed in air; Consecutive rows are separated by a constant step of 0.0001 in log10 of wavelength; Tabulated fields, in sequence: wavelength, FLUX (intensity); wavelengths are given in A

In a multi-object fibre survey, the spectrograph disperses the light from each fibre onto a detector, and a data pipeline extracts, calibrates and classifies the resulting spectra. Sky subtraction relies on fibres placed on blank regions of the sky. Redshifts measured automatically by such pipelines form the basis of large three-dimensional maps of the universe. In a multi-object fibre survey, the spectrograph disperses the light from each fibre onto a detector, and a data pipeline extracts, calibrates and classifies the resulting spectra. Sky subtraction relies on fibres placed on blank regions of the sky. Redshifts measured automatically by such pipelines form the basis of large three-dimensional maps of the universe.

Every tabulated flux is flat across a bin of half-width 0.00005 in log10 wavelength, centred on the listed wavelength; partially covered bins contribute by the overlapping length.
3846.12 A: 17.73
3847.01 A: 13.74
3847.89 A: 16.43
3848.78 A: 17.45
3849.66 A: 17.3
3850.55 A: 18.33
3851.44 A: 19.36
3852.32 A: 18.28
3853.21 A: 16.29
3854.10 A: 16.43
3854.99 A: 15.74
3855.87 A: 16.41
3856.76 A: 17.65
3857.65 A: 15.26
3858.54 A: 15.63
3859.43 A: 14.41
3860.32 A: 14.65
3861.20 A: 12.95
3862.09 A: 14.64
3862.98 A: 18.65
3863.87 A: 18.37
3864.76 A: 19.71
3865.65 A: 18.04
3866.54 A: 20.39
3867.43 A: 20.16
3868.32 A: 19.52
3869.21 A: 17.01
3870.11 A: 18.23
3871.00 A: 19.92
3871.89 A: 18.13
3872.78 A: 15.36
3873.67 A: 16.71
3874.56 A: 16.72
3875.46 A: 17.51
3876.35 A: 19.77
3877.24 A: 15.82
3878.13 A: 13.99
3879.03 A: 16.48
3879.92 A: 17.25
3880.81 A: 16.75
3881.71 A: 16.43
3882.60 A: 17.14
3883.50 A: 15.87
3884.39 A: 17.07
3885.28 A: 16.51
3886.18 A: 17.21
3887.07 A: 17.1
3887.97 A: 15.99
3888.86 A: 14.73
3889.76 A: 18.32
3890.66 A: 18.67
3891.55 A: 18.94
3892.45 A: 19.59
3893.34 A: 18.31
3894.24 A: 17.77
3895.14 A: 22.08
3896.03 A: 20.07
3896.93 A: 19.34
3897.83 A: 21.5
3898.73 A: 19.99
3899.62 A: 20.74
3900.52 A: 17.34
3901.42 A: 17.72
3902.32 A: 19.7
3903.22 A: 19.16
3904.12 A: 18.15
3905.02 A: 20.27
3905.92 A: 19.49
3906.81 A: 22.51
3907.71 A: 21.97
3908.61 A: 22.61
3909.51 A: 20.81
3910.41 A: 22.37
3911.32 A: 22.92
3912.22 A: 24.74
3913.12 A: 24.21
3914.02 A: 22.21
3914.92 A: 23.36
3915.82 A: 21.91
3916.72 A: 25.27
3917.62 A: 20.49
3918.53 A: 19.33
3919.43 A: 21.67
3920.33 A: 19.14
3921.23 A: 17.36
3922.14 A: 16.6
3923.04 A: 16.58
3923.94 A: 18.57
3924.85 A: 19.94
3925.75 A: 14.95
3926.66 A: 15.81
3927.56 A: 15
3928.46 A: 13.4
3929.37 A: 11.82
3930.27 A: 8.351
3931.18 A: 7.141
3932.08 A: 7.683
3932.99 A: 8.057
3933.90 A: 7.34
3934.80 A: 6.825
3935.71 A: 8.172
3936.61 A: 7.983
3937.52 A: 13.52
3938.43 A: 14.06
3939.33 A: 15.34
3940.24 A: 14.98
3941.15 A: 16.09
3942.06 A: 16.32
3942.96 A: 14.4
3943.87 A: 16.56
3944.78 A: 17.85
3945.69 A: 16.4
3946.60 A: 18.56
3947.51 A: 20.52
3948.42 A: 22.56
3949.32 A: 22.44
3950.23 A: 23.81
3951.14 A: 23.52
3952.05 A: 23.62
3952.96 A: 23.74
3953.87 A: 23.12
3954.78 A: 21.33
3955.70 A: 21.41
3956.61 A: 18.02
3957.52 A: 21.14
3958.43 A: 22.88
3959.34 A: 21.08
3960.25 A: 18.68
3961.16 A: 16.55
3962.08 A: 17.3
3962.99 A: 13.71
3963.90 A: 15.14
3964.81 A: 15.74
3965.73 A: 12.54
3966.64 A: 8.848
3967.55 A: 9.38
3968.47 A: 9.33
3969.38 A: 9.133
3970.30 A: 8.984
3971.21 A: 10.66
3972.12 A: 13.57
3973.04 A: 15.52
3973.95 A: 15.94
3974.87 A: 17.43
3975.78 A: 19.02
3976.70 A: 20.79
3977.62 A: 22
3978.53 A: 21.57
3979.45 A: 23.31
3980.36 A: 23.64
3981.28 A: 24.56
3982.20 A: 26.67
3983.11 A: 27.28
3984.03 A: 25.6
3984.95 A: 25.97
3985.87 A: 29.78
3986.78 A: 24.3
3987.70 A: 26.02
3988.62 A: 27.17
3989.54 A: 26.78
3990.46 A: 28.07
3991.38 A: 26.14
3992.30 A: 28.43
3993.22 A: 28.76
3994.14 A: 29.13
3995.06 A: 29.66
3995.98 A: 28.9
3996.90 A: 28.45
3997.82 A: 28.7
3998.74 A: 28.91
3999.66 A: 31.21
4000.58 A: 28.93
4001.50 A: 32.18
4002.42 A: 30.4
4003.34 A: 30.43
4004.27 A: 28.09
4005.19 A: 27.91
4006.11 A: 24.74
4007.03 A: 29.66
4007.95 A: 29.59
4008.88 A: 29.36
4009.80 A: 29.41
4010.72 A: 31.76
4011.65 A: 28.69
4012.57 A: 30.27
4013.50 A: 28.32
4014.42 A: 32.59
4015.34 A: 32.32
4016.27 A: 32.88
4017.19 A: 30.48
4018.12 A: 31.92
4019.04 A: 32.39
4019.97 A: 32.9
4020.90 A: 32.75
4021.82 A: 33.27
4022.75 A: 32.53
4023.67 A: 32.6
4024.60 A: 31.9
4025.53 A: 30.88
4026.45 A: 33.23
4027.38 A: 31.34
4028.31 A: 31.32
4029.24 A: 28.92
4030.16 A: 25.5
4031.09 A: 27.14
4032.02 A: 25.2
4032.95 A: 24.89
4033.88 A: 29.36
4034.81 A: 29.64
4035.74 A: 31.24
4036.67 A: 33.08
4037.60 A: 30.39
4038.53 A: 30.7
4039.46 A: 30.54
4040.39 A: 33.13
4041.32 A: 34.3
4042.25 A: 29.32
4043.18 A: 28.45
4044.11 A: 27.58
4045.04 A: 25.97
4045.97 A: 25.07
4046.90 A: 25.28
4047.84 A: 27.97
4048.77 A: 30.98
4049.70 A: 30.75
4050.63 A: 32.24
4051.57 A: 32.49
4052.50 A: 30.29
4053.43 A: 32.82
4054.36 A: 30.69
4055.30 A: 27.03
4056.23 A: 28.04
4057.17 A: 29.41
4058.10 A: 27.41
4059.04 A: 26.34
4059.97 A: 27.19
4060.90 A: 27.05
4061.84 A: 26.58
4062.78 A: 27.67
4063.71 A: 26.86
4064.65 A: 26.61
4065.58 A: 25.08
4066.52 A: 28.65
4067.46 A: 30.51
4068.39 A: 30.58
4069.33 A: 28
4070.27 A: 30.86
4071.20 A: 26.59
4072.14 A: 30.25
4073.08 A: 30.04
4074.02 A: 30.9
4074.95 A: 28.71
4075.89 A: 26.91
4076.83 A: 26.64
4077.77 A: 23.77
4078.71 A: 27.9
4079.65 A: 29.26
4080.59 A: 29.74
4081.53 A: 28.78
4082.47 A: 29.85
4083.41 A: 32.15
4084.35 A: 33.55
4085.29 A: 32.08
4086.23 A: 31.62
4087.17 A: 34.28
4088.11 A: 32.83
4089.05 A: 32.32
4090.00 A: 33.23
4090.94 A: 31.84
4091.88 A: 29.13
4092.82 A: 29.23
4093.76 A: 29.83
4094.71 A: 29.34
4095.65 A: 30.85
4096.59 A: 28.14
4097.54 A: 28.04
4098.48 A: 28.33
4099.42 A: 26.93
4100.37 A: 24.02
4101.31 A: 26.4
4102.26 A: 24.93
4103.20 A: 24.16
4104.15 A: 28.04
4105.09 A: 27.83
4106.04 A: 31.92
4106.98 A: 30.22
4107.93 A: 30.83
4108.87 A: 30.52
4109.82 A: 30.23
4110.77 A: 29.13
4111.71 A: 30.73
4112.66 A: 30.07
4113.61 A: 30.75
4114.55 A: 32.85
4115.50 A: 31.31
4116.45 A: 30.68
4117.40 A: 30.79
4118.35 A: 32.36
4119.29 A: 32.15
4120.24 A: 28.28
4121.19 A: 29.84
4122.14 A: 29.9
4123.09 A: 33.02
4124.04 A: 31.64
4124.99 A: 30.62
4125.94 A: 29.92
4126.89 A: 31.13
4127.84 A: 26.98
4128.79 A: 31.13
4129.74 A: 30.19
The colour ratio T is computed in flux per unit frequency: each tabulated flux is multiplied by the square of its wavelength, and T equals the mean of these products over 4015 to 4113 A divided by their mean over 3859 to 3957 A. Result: 1.8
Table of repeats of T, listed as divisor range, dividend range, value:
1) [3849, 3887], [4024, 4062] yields 1.87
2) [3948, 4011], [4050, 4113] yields 1.34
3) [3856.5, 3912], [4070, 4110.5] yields 1.79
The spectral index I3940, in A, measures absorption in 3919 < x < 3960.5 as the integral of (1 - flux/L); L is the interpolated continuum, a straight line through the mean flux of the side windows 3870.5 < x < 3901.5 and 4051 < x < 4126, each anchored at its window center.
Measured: 8.6 A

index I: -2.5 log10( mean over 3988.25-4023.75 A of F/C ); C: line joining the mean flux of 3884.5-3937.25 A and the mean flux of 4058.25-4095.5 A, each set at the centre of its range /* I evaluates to -0.22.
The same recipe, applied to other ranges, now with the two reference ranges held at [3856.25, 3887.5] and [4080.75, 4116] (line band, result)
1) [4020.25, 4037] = -0.17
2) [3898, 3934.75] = 0.08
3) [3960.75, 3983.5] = 0.34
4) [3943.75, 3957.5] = 0.03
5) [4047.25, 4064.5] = -0.06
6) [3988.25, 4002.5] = -0.20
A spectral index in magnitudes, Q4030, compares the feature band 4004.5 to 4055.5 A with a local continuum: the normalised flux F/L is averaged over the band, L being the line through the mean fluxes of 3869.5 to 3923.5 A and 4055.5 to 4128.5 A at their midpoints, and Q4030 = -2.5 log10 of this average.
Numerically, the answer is -0.16 mag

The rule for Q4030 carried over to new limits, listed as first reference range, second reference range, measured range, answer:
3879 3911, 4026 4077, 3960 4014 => 0.07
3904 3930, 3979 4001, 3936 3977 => 0.37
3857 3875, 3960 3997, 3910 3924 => -0.13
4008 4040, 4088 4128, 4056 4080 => 0.08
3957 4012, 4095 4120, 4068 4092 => -0.08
